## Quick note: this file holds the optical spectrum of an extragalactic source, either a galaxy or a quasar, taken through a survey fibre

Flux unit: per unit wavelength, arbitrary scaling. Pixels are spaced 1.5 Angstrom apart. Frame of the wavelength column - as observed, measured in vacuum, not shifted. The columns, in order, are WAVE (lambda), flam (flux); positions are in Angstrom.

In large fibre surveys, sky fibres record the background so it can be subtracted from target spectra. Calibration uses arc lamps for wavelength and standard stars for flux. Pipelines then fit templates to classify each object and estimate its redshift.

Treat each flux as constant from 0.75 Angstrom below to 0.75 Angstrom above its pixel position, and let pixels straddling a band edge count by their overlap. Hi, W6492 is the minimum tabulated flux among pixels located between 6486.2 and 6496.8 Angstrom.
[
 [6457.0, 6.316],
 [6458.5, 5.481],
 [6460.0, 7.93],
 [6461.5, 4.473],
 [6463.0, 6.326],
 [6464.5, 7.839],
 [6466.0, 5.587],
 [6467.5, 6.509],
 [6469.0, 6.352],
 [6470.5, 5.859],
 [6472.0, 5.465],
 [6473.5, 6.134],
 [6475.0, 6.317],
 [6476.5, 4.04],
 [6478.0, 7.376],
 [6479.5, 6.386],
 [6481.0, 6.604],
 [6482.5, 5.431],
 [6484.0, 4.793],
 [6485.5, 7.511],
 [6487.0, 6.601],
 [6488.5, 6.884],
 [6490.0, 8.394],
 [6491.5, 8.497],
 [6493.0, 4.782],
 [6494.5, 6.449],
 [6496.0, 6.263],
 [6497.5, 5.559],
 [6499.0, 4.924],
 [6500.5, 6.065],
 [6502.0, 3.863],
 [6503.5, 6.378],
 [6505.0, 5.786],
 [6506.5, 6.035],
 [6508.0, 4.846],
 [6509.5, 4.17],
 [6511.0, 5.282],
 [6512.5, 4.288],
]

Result 4.782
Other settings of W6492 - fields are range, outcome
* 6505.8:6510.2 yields 4.17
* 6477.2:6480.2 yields 6.386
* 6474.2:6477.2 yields 4.04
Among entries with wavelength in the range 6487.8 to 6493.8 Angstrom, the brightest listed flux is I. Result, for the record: 8.497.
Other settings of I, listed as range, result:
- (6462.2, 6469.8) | 7.839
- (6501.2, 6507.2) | 6.378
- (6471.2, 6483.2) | 7.376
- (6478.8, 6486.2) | 7.511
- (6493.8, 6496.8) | 6.449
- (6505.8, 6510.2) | 6.035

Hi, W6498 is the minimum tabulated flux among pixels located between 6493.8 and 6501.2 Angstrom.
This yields 4.924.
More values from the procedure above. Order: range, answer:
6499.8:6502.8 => 3.863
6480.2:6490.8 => 4.793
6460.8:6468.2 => 4.473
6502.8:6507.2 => 5.786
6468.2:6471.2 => 5.859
